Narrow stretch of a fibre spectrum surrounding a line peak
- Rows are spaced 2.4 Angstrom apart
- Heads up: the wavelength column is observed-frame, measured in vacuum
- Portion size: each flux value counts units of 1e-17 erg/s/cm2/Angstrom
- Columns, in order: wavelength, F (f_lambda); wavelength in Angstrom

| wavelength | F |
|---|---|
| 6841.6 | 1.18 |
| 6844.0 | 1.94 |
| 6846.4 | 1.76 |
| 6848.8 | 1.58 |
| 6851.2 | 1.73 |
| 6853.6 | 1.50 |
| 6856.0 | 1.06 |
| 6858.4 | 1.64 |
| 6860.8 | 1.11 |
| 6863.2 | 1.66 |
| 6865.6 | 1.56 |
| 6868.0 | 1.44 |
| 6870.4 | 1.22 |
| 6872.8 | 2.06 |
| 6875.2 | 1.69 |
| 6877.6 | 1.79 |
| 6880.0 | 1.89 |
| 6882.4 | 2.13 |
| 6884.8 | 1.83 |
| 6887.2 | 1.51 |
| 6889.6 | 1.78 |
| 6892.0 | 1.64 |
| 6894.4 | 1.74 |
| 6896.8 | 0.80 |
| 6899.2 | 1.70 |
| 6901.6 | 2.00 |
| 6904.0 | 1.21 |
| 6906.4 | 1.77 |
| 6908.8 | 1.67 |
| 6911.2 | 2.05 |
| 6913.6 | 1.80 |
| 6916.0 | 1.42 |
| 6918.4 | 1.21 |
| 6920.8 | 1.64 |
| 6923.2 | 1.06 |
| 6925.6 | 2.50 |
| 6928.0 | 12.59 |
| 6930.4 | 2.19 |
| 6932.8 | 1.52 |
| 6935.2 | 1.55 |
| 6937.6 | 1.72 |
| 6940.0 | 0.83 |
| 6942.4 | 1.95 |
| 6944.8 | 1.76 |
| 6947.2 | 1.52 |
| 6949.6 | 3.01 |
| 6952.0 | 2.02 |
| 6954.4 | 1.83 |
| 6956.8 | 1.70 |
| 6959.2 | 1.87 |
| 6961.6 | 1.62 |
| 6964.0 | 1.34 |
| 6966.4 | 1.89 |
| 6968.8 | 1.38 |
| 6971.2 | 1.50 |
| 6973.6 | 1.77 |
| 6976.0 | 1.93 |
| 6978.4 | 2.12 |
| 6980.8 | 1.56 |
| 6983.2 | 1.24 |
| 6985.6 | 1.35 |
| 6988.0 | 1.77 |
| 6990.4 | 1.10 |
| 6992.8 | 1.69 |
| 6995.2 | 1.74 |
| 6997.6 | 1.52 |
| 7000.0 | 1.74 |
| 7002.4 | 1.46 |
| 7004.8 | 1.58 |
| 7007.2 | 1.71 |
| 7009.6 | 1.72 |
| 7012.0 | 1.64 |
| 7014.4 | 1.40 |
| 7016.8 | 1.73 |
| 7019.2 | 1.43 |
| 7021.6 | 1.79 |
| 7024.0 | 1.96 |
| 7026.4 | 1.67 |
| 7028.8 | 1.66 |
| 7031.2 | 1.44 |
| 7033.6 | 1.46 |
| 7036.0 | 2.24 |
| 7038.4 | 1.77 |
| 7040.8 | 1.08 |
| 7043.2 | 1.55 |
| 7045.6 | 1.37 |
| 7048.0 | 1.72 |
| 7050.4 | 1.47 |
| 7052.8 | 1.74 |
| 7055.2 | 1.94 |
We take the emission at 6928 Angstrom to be Halpha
